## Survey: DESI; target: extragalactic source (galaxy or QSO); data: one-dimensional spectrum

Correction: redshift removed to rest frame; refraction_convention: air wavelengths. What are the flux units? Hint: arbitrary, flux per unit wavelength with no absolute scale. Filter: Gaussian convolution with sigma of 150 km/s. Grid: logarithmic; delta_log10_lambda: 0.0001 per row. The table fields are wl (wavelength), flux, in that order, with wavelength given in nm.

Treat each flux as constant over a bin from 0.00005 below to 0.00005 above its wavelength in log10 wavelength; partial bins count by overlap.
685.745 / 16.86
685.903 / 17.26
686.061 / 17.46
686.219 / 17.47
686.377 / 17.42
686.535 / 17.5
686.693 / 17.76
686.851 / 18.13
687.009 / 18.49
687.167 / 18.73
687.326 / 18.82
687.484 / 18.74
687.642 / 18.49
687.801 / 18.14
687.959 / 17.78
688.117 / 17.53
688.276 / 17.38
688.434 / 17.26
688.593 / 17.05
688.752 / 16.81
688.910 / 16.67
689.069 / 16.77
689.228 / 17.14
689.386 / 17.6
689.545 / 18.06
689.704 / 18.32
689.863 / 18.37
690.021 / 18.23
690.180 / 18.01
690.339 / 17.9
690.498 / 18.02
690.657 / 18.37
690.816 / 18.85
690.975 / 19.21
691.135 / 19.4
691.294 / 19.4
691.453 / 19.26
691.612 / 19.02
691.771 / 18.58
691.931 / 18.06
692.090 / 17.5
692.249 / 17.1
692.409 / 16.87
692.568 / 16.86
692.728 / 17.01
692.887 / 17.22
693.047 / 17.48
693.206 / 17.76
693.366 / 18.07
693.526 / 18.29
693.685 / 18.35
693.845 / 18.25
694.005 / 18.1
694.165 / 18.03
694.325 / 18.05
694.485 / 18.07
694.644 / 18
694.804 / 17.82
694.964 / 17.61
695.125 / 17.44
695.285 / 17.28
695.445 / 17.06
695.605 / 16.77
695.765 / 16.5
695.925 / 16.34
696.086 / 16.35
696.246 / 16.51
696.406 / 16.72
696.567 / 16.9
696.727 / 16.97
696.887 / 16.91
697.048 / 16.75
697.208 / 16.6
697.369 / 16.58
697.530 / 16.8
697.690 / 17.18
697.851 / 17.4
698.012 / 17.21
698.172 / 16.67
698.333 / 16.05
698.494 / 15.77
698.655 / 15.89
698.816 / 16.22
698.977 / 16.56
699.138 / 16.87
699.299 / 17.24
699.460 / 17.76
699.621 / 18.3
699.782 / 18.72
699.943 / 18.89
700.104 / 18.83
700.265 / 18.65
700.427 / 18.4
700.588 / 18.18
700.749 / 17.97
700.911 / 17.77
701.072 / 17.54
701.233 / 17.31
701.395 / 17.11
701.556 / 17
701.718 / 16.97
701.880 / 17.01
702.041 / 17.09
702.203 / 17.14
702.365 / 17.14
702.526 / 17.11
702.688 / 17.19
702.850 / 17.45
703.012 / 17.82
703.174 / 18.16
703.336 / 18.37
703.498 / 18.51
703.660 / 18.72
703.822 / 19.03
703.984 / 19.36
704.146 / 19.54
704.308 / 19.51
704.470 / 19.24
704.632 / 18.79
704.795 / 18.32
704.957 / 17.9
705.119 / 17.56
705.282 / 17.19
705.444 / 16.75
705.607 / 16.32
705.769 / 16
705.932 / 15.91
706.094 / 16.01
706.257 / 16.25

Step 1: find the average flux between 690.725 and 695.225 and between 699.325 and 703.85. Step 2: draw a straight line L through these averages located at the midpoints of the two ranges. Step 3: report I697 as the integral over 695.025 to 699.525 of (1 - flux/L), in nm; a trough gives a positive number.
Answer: 0.30 nm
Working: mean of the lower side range 18.1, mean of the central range 16.8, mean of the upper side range 17.8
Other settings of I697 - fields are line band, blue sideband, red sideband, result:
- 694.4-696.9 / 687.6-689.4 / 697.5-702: 0.04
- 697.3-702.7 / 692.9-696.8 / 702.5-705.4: 0.19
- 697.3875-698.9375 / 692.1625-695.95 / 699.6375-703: 0.09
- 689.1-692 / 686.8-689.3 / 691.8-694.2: -0.12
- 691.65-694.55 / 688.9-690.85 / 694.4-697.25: -0.06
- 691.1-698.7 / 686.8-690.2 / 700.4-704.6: 0.22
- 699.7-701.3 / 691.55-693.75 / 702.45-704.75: 0.00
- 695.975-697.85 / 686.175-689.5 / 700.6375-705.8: 0.10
